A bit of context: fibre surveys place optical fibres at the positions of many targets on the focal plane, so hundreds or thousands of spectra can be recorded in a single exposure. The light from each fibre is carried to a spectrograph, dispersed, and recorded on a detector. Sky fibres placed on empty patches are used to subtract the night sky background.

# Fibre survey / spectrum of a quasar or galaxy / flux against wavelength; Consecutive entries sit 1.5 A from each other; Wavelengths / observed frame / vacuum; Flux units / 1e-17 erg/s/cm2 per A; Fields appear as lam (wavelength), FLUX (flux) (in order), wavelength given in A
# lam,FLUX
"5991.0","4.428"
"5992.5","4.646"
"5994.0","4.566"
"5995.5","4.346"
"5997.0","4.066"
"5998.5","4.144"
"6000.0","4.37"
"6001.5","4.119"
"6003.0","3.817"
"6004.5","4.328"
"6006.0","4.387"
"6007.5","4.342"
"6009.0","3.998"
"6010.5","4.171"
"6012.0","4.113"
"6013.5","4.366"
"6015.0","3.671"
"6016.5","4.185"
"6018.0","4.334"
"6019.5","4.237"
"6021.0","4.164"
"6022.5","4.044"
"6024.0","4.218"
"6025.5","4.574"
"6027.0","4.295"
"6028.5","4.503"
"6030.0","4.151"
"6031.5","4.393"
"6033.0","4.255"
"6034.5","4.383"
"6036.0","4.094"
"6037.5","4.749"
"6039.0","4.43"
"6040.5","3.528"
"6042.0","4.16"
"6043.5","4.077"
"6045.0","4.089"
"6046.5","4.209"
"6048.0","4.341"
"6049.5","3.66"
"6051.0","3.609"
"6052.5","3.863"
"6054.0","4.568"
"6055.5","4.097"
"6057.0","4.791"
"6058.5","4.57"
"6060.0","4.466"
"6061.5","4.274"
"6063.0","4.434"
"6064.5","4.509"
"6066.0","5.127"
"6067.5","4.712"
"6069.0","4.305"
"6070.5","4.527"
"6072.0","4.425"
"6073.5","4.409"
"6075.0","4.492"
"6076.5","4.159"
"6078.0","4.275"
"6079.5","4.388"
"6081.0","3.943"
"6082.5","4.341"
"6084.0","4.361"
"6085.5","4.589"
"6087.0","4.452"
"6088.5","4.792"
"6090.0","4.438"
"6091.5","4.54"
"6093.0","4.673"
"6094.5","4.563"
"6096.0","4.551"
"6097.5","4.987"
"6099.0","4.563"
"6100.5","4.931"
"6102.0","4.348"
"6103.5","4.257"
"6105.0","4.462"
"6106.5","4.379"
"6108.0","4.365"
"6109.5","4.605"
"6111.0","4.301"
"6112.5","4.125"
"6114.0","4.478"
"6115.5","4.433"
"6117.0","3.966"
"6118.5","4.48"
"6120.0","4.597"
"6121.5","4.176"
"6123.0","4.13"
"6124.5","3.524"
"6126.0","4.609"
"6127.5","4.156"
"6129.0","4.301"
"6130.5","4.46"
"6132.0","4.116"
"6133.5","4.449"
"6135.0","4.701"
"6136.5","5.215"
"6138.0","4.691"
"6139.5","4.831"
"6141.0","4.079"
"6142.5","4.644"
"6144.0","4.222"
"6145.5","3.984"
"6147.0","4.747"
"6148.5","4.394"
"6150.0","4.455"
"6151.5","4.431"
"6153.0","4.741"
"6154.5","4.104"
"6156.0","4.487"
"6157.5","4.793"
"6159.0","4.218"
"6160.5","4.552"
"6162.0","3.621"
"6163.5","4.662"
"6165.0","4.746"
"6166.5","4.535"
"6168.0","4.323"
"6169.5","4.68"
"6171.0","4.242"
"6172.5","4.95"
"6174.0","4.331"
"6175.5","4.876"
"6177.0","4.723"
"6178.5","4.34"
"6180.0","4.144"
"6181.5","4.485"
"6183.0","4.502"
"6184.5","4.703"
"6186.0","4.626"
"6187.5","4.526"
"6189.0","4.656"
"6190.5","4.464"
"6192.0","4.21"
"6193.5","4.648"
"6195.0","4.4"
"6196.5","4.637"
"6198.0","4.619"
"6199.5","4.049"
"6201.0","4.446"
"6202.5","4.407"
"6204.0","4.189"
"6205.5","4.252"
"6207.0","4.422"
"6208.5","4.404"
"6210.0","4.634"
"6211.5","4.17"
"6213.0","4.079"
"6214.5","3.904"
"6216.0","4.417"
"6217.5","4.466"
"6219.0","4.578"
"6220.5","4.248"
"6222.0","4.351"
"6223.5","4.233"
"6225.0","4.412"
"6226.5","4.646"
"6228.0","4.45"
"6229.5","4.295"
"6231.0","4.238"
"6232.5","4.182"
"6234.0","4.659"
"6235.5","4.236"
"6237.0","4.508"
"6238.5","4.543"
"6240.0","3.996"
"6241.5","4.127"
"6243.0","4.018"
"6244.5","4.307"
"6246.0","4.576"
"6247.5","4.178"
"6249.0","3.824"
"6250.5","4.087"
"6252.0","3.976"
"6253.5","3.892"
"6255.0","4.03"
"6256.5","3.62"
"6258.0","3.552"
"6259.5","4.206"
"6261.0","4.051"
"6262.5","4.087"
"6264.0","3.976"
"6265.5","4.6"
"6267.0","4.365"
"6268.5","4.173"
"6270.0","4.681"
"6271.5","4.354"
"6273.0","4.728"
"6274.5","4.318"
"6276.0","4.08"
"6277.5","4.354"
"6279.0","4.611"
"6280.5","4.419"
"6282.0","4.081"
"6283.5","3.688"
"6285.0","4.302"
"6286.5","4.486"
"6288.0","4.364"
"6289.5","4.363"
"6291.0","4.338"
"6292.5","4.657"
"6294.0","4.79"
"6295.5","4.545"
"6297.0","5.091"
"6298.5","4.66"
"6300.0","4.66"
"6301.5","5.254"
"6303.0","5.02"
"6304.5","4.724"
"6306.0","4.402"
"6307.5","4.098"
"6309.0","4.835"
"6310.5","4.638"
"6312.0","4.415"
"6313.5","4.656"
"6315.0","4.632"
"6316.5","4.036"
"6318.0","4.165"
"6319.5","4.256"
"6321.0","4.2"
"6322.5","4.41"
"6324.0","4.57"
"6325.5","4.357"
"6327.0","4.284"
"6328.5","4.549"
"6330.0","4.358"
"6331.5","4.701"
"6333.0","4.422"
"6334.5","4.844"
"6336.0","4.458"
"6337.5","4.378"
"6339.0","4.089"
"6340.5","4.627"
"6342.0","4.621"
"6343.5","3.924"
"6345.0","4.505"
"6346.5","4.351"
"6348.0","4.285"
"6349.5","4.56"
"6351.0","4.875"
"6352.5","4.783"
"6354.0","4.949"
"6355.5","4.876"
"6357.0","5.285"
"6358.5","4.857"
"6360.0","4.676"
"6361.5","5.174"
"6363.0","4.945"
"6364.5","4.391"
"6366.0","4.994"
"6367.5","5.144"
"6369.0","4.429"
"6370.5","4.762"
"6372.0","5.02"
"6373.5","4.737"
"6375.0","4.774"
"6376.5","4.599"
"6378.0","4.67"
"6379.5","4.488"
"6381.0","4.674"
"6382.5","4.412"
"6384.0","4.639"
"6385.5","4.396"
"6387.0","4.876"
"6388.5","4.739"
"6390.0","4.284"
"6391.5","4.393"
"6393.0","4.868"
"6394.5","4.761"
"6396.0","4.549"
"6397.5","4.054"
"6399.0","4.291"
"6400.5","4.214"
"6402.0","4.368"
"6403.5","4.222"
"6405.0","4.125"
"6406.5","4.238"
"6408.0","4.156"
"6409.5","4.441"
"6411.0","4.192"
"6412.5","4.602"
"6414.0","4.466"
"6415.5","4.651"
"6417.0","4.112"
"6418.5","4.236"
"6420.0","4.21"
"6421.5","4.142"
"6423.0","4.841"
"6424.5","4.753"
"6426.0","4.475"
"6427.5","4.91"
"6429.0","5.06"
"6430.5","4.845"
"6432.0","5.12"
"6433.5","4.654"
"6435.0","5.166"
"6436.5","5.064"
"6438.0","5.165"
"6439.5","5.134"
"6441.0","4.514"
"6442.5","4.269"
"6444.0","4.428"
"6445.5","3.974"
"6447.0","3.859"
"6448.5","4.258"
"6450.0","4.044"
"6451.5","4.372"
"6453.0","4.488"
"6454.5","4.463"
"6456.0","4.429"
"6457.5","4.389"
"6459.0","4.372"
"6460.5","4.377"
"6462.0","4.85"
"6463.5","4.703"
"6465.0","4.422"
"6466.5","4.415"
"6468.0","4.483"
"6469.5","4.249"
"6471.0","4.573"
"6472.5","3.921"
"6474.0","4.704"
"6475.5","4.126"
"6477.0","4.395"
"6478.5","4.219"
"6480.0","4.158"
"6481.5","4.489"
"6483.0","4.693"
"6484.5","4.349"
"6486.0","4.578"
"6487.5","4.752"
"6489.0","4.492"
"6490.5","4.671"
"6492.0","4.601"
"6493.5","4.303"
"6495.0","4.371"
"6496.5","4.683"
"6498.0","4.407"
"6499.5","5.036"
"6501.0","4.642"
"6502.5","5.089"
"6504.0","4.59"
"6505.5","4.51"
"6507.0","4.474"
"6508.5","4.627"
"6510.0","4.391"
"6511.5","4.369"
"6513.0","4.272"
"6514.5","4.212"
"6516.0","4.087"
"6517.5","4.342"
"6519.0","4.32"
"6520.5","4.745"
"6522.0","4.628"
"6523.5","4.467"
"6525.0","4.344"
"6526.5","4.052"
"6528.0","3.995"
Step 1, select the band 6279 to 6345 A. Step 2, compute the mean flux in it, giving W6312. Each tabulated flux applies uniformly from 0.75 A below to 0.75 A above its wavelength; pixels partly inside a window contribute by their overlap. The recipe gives 4.48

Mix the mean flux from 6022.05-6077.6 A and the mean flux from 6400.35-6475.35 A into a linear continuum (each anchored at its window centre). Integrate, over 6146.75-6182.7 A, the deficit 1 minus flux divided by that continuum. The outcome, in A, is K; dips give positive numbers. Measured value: -1.0 A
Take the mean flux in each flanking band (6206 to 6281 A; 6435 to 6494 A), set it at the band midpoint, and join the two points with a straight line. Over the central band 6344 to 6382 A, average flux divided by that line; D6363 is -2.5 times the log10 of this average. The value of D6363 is -0.09 mag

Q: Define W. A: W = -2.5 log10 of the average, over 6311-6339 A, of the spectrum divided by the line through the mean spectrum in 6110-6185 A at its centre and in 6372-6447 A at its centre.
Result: 0.02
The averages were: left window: 4.43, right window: 4.55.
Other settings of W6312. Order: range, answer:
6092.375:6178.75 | 4.45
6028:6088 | 4.32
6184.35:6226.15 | 4.4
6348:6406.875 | 4.64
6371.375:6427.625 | 4.48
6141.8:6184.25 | 4.46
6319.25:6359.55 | 4.54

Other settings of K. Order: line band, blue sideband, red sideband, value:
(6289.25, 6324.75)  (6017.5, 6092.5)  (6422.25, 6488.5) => -0.8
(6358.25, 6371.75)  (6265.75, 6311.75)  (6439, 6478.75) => -1.1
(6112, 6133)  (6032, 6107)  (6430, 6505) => 0.7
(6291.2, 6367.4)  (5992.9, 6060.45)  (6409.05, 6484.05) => -3.1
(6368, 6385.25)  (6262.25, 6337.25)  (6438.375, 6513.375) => -0.7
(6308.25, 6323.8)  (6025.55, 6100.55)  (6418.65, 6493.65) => 0.1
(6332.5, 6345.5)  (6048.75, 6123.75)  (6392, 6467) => 0.1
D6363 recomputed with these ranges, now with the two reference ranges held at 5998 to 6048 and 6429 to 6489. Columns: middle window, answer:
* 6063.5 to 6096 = -0.06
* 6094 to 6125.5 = -0.03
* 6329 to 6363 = -0.05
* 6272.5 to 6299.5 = -0.01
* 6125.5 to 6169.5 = -0.04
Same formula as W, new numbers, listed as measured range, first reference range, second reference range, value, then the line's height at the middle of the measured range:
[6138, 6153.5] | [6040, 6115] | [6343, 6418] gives -0.01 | 4.43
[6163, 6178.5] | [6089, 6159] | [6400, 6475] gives -0.03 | 4.45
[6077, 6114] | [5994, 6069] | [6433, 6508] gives -0.04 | 4.29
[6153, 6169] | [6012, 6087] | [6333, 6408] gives -0.01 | 4.4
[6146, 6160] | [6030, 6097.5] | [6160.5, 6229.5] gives -0.02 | 4.41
